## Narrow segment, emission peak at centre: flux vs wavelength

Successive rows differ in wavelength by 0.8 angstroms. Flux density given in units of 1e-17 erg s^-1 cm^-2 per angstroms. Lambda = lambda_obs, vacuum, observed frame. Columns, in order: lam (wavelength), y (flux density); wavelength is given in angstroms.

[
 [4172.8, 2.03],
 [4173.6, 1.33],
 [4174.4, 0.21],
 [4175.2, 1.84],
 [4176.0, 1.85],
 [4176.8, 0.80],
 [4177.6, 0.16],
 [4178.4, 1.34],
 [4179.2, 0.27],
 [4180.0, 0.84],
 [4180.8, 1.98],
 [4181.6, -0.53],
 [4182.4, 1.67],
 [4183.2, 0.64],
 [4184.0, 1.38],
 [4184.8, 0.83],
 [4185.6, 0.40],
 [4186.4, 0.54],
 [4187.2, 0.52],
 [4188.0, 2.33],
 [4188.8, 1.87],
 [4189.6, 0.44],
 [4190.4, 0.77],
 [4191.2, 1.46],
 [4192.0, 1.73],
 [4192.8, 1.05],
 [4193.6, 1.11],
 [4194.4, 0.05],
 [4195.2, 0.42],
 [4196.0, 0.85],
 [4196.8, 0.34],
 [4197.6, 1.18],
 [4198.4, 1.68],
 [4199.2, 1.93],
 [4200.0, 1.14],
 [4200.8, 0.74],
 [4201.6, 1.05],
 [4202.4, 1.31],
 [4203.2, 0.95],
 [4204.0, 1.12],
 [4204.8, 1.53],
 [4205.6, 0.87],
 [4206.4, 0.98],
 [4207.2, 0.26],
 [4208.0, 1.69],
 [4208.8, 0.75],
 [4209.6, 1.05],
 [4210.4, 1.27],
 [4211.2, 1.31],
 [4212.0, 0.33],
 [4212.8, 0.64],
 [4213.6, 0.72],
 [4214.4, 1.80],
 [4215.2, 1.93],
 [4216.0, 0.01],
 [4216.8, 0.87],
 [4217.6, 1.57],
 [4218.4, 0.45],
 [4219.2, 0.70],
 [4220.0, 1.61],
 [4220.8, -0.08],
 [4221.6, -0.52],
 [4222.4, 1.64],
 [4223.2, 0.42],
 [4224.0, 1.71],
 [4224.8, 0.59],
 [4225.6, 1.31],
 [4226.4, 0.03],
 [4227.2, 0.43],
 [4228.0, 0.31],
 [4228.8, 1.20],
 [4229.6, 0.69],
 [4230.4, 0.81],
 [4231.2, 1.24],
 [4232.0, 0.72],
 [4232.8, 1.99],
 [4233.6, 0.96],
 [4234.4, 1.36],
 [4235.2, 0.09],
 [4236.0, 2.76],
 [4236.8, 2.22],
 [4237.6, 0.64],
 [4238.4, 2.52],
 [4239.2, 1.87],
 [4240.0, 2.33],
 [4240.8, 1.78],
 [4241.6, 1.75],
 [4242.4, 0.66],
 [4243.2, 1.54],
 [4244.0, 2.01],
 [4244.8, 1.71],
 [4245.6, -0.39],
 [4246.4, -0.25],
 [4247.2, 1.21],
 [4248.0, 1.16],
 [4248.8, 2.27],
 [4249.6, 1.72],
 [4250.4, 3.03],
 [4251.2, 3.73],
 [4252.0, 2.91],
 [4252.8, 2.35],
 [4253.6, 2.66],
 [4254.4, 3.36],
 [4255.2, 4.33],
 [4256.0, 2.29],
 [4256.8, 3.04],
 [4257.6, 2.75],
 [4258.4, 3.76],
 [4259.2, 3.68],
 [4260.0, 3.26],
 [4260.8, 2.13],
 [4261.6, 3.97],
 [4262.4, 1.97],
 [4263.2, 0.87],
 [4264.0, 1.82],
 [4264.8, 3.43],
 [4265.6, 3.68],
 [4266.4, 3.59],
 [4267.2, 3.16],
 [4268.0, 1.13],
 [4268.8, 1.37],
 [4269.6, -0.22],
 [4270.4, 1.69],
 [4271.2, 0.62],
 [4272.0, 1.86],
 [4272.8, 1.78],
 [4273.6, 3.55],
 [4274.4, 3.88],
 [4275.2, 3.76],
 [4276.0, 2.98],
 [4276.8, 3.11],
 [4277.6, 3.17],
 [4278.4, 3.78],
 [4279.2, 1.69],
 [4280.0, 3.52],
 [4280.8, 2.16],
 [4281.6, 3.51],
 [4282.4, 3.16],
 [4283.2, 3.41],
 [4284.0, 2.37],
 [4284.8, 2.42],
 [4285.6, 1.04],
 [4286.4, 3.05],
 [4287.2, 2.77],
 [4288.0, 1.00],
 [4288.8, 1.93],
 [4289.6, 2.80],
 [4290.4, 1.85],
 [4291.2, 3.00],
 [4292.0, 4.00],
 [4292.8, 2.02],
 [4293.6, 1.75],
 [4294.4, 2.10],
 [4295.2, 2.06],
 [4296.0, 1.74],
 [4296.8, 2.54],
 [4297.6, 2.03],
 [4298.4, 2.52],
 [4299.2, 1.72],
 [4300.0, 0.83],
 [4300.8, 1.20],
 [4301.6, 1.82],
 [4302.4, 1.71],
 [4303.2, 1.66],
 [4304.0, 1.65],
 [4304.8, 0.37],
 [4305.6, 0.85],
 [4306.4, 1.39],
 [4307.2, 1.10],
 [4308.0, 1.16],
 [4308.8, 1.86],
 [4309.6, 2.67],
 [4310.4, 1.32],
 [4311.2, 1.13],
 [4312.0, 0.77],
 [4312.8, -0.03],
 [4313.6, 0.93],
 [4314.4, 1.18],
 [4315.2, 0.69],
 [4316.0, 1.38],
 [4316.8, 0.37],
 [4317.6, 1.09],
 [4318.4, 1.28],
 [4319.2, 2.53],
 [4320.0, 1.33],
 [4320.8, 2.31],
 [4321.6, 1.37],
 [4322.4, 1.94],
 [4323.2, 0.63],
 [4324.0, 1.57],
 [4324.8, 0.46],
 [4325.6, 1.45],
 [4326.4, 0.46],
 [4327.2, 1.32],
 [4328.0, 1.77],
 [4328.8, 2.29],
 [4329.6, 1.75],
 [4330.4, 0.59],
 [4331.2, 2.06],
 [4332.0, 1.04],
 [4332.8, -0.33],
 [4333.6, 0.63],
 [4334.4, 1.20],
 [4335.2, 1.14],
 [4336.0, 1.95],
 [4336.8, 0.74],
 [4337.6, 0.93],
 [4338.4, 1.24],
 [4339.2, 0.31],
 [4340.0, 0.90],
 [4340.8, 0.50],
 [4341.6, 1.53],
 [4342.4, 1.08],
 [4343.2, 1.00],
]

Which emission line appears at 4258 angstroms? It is Lyman alpha 1216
